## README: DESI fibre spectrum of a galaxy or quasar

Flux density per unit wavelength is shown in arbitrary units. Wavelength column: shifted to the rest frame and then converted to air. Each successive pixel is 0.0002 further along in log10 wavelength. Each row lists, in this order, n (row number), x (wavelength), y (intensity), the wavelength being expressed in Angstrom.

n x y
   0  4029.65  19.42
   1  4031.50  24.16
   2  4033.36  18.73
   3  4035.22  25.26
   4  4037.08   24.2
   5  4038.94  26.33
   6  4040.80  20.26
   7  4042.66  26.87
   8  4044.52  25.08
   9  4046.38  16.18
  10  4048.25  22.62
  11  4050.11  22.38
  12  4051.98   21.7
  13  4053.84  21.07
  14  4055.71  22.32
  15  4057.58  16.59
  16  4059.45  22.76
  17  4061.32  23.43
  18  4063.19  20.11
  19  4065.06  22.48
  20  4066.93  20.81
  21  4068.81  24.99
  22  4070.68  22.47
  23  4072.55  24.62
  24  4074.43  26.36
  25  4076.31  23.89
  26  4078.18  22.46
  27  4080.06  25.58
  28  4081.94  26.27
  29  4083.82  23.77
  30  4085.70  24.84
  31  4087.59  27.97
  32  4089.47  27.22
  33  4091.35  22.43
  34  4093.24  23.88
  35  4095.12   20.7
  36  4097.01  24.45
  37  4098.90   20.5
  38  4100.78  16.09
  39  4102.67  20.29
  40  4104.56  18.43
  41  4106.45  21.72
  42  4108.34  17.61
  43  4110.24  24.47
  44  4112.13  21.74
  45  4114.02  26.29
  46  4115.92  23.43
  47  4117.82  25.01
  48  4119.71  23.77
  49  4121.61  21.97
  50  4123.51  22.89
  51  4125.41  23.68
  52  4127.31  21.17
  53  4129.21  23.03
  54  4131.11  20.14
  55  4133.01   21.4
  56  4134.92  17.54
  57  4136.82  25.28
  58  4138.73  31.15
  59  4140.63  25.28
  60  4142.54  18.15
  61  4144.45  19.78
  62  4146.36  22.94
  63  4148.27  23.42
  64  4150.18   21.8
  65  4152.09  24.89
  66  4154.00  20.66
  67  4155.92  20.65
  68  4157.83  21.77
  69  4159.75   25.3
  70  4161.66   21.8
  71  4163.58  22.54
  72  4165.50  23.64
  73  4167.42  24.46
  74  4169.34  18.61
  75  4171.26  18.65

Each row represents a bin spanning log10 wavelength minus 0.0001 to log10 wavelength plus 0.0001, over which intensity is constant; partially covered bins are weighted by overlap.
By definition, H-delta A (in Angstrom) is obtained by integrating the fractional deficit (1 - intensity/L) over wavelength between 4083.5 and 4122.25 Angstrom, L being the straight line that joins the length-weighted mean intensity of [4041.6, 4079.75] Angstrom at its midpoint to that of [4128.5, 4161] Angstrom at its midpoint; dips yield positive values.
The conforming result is -0.3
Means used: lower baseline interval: 22.5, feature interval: 22.7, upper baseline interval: 22.5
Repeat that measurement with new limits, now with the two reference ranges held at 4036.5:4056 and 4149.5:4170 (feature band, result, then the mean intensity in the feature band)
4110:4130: -0.8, 23.4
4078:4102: -1.1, 23.5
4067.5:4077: -0.7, 24.3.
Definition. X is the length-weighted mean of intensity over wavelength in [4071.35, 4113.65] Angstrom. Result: 23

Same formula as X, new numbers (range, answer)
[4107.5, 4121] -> 23.2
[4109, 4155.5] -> 22.8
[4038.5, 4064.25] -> 21.9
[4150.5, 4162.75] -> 22.5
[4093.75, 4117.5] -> 21.5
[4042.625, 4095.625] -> 23.1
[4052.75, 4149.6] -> 22.7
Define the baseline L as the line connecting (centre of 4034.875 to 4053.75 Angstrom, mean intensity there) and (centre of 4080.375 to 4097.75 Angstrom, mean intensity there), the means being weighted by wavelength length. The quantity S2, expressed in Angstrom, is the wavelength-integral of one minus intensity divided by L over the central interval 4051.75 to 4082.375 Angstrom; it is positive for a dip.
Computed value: 1.33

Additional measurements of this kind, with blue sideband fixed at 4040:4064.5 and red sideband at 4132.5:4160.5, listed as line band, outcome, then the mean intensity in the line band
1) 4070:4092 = -2.9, 24.9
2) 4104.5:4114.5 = 0.2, 21.8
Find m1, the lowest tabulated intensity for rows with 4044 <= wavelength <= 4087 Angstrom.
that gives 16.18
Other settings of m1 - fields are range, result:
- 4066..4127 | 16.09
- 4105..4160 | 17.54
